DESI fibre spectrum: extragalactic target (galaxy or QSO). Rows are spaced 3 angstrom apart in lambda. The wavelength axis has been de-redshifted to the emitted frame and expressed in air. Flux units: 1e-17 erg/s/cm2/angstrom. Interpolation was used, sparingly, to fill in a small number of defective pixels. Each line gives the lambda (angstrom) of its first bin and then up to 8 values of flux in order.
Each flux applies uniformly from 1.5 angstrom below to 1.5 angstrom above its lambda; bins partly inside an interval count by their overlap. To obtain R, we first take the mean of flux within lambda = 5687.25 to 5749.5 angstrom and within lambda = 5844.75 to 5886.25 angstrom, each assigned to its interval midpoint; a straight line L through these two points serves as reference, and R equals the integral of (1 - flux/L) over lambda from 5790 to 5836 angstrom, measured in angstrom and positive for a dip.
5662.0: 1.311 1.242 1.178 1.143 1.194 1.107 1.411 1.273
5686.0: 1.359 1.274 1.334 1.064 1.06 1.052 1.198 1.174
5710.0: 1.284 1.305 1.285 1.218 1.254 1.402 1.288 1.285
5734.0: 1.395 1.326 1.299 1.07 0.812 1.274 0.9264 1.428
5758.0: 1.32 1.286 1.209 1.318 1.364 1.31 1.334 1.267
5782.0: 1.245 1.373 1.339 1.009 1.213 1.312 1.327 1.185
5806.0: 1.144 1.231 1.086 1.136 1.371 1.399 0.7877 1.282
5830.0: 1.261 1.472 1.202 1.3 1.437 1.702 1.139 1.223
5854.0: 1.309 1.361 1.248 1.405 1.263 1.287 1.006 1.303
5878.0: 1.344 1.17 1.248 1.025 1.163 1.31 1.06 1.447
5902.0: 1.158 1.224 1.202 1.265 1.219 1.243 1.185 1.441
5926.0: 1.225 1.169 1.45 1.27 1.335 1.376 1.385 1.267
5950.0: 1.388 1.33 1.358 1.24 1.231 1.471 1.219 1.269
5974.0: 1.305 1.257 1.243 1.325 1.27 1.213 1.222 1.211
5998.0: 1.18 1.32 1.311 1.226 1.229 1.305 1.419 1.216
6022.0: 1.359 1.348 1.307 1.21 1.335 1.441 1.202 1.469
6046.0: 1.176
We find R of 1.3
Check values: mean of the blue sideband 1.22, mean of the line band 1.22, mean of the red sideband 1.27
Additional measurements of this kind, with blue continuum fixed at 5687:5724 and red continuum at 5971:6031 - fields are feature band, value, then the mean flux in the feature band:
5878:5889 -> 0.7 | 1.18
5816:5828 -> 0.3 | 1.2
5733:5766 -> 0.3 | 1.21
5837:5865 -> -2.2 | 1.34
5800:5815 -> 0.7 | 1.18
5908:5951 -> -1.2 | 1.3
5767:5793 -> -1.1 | 1.28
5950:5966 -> -0.8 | 1.33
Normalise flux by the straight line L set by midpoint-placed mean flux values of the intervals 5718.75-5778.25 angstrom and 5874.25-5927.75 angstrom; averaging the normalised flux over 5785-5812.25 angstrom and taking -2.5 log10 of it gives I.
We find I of 0.03 mag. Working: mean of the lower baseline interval 1.26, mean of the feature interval 1.22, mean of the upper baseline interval 1.23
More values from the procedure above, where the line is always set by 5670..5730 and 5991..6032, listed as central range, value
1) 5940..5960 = -0.06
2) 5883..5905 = 0.05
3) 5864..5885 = 0.02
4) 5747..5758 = 0.03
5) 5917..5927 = -0.01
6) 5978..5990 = 0.01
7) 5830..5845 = -0.10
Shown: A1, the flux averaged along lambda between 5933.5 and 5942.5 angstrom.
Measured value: 1.33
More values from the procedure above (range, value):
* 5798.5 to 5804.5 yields 1.26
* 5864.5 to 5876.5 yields 1.21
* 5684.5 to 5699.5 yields 1.22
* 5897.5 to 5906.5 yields 1.28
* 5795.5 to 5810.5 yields 1.24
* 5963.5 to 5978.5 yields 1.3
